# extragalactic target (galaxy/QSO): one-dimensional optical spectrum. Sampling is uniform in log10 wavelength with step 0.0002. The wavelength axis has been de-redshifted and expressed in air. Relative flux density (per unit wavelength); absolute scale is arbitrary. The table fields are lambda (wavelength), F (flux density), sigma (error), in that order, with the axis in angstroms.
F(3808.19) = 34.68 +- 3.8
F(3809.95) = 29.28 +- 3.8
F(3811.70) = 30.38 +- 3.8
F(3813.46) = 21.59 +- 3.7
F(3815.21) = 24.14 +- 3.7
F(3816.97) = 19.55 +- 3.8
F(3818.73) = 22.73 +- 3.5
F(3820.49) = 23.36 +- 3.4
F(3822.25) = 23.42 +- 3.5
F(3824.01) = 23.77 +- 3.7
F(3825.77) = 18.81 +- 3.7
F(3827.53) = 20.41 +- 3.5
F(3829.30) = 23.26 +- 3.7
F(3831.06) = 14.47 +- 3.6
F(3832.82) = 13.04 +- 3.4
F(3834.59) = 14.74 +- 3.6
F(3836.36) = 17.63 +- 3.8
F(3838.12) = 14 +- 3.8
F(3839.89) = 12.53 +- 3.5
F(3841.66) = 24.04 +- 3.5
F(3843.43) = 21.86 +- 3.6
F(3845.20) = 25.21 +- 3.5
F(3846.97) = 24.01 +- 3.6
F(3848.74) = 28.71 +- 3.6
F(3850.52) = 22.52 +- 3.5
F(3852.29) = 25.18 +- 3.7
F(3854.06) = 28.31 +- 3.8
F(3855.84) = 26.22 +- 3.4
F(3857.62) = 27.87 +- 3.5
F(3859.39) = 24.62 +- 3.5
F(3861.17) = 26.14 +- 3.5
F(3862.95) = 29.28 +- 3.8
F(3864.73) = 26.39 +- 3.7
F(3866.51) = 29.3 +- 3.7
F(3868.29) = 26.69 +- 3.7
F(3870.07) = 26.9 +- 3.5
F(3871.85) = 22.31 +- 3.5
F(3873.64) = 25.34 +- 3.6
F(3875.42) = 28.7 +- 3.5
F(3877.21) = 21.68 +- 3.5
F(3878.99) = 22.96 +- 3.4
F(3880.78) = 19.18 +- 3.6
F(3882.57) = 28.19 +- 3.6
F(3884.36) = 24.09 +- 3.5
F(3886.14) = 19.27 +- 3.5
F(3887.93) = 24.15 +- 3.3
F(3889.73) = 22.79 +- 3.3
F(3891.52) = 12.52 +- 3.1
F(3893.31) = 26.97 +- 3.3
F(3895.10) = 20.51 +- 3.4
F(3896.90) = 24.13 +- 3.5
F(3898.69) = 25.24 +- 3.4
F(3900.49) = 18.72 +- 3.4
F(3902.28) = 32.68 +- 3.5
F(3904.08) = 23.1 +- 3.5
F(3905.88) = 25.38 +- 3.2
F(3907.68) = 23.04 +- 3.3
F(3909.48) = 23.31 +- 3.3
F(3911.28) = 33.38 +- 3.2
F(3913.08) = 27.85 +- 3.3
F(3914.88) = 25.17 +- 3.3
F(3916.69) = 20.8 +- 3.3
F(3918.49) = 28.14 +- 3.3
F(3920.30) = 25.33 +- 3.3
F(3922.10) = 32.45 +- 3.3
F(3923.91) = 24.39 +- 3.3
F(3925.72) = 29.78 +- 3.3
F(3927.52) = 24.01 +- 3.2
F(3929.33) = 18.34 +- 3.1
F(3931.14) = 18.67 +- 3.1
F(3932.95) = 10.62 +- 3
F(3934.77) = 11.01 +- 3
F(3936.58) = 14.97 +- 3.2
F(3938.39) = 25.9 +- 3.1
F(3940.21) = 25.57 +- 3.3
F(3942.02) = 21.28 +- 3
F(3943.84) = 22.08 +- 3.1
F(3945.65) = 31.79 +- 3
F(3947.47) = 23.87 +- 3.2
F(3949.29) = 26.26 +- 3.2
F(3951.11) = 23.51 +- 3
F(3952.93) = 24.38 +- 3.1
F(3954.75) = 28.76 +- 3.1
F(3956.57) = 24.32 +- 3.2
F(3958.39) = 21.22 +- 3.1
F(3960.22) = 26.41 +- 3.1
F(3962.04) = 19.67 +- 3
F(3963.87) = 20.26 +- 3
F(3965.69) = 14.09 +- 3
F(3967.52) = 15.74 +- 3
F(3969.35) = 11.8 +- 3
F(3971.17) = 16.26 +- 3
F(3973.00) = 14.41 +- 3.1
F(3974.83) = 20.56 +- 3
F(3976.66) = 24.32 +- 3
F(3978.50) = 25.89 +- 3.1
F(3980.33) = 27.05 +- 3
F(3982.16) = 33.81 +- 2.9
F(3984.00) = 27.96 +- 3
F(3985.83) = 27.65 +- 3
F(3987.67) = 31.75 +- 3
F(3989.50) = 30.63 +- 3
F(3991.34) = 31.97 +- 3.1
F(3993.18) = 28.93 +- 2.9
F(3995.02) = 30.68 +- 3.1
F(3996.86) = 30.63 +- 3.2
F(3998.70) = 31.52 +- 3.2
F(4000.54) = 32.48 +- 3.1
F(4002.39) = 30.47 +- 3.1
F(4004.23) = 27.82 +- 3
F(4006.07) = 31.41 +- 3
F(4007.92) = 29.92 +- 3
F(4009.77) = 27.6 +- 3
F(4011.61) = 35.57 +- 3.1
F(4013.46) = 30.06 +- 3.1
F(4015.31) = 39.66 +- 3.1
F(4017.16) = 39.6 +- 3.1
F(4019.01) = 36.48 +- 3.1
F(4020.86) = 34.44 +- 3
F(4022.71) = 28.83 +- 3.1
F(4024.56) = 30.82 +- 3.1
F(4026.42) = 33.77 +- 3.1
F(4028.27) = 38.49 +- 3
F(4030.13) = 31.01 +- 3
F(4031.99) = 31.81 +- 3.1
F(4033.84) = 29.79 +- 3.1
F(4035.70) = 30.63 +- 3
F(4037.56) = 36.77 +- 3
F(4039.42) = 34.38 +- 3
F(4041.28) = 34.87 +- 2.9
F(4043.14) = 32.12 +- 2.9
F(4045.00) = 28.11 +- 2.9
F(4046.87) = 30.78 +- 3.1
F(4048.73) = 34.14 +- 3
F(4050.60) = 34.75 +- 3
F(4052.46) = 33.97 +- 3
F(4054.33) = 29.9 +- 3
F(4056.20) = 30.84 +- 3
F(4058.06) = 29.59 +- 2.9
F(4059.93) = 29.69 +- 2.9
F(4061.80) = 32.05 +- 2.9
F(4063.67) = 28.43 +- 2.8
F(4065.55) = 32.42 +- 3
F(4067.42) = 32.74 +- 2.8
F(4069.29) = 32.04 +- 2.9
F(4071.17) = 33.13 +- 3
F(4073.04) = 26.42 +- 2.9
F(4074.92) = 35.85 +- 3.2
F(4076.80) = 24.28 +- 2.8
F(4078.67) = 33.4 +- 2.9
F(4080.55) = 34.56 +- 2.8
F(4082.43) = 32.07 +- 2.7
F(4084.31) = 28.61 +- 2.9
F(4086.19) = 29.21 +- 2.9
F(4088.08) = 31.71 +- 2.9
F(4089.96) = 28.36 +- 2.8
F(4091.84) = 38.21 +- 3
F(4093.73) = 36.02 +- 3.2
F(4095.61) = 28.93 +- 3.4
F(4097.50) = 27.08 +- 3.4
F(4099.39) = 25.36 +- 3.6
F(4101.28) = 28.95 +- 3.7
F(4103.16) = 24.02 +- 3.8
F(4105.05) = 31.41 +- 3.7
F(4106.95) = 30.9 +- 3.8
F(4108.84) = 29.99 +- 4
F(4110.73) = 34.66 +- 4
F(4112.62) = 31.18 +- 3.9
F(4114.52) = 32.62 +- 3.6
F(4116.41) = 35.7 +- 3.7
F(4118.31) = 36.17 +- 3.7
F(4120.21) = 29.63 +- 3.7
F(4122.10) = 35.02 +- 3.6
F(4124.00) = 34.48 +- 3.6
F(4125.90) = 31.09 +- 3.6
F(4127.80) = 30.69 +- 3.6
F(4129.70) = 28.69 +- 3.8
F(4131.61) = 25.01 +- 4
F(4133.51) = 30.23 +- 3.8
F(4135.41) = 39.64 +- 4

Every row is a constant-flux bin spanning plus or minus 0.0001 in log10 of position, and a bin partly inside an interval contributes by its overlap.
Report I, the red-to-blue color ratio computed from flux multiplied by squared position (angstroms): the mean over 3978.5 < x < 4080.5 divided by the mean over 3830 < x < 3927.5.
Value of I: 1.4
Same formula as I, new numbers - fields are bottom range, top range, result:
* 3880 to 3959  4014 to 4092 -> 1.46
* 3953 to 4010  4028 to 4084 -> 1.29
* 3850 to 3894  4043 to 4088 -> 1.39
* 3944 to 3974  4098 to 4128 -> 1.58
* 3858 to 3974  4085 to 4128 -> 1.49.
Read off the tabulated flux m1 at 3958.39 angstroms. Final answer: 21.22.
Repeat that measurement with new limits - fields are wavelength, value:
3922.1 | 32.45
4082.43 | 32.07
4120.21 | 29.63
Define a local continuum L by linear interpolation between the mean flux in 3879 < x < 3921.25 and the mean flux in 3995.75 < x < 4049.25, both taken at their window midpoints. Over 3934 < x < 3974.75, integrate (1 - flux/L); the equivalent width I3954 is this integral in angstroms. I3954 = 9.8 angstroms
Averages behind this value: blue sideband 24.1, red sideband 32.5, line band 21.1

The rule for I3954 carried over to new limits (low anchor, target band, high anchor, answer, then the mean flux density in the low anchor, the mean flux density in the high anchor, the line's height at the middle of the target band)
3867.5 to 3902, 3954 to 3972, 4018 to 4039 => 5.52 angstroms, 23.3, 33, 28.6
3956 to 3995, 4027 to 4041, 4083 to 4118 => -3.26 angstroms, 23.7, 30.8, 27.1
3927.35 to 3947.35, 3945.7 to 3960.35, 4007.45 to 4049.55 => -1.71 angstroms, 20.4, 33.1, 22.6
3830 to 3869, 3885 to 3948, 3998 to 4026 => 8.05 angstroms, 22.9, 32.5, 26.8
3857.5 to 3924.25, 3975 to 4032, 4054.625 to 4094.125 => -4.65 angstroms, 24.9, 31.3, 28.9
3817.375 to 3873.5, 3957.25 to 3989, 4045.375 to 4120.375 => 5.78 angstroms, 22.8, 31.2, 27.4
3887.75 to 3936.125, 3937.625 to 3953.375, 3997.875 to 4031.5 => 0.86 angstroms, 23.3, 32.8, 26.4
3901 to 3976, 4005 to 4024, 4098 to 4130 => -4.96 angstroms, 22.7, 31.2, 26.4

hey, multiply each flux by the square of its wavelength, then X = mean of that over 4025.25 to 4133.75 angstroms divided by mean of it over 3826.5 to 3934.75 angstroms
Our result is 1.5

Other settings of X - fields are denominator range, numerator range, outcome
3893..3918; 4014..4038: 1.44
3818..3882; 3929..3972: 0.95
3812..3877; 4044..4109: 1.50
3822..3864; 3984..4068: 1.59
